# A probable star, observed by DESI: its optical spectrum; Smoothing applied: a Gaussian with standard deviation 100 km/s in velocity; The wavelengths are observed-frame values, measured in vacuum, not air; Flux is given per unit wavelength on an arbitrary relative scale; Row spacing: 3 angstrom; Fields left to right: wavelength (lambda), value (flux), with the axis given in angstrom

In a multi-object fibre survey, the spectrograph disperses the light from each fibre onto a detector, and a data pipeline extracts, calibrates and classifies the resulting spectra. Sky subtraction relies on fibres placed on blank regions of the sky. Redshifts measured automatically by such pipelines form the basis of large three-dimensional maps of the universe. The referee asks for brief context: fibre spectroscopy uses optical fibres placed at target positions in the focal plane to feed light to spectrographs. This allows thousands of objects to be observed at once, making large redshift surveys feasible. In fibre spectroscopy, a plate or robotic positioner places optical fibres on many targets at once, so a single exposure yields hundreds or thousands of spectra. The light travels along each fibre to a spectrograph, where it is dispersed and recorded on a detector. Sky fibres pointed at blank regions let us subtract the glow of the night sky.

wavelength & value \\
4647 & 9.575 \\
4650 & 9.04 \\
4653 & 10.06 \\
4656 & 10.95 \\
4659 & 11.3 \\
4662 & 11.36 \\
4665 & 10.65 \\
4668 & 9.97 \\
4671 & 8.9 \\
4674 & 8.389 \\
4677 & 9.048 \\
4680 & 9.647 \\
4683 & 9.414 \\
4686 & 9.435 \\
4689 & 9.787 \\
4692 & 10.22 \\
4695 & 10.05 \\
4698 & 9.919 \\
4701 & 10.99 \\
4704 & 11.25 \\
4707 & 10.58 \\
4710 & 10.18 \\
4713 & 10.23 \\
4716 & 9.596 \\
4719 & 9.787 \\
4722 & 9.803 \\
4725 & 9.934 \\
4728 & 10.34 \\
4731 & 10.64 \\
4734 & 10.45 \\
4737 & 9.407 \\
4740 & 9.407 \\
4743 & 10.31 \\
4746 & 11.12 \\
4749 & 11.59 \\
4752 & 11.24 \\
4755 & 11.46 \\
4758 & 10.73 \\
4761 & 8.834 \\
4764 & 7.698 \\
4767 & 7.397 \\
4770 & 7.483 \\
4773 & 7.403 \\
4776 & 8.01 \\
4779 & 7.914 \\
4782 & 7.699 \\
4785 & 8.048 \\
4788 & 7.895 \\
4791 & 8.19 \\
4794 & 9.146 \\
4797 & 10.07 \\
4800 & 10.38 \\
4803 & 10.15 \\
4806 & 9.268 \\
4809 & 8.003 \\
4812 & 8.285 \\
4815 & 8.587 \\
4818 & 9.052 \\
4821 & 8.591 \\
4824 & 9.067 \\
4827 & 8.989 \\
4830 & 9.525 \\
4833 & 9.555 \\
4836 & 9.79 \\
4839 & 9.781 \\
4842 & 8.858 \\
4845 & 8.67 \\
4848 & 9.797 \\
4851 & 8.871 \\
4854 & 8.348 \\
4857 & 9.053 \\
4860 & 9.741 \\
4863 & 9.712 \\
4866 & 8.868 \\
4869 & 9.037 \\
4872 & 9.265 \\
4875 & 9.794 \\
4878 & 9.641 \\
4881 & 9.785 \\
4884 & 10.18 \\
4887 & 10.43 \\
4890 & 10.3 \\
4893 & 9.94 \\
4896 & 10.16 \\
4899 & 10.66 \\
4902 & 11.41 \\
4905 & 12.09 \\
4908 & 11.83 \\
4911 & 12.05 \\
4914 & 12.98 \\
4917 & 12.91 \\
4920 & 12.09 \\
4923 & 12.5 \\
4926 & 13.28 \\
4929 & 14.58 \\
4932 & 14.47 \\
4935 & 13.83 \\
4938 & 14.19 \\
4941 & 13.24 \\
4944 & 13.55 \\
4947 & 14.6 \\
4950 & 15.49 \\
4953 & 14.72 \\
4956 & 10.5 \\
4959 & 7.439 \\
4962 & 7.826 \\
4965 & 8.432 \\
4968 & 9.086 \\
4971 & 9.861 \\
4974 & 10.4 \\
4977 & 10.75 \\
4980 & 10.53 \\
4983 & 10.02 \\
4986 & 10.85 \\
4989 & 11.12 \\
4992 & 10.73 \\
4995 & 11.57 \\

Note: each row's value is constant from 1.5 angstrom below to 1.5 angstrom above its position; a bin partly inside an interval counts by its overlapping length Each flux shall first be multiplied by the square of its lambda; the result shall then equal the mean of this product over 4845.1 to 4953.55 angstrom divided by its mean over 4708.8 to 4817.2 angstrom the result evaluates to 1.30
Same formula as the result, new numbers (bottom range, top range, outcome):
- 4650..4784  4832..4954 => 1.24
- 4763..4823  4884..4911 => 1.34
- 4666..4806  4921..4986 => 1.35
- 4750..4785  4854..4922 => 1.27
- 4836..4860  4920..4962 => 1.48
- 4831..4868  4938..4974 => 1.29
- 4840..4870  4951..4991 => 1.17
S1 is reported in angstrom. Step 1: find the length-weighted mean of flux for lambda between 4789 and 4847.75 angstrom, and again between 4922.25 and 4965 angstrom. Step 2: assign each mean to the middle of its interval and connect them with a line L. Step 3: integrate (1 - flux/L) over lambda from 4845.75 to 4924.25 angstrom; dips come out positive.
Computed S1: 4.8 angstrom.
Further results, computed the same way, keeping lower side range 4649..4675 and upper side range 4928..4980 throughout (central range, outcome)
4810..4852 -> 7.7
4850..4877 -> 5.1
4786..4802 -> 2.6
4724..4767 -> 2.0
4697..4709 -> -0.4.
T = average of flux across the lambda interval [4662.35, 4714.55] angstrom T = 9.95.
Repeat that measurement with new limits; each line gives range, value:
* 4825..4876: 9.27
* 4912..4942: 13.4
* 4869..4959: 12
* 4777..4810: 8.8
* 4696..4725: 10.2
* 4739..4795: 9.03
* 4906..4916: 12.3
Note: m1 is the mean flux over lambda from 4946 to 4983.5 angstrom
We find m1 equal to 10.7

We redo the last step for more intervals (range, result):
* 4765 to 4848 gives 8.75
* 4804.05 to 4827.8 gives 8.75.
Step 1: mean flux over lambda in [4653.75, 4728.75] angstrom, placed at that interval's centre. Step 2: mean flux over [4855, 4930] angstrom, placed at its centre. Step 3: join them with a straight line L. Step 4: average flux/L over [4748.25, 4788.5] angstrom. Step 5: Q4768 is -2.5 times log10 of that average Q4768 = 0.18 mag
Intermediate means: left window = 10.1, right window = 10.8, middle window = 8.79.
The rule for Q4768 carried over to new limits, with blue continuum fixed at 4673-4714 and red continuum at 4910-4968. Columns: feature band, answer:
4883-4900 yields 0.17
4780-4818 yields 0.25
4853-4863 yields 0.26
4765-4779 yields 0.38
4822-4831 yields 0.23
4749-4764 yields 0.02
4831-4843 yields 0.20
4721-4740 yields 0.03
